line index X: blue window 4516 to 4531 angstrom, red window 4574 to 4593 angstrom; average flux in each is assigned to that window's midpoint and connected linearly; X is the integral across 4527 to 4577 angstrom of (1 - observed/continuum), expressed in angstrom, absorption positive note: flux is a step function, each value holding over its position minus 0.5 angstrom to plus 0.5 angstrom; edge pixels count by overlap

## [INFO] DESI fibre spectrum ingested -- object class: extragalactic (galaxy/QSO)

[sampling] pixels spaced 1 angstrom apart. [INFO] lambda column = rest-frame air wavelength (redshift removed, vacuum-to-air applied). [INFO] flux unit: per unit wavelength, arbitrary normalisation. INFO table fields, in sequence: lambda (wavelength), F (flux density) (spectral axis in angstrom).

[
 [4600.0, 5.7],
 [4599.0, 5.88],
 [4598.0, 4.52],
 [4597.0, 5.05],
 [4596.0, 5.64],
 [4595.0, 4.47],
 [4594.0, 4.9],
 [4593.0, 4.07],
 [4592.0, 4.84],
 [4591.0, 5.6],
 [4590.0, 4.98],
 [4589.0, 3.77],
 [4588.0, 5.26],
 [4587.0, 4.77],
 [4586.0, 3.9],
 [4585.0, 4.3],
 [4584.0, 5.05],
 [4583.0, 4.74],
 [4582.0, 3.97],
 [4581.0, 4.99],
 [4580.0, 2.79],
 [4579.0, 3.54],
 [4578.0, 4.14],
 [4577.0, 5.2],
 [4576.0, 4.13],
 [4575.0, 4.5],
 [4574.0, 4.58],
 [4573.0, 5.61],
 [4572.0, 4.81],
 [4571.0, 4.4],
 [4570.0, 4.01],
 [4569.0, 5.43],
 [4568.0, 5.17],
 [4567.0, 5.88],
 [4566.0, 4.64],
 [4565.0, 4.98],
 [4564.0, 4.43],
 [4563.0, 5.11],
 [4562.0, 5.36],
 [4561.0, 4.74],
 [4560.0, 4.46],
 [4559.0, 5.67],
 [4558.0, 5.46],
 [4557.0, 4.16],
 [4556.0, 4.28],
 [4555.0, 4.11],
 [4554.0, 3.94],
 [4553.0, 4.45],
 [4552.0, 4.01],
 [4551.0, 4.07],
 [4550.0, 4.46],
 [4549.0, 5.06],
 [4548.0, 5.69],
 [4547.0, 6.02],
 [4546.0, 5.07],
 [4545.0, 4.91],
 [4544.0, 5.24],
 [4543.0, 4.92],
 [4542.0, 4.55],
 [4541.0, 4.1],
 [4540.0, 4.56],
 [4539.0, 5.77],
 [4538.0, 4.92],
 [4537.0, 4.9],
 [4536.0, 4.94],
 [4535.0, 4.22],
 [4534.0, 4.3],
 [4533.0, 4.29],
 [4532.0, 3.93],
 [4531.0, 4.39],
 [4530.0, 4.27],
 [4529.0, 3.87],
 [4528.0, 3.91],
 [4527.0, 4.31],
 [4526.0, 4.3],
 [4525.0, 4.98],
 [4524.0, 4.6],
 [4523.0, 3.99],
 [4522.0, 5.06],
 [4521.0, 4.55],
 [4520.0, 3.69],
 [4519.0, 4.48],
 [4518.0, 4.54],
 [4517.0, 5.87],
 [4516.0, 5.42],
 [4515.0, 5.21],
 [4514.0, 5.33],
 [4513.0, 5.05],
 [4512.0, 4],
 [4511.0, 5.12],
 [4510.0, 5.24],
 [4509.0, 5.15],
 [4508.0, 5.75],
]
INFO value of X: -2.6 angstrom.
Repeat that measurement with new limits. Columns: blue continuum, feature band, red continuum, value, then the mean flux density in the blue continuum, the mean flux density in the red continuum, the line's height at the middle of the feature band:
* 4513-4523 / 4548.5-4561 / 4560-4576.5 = 0.9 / 4.87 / 4.85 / 4.85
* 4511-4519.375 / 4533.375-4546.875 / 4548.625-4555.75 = -0.9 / 5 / 4.29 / 4.52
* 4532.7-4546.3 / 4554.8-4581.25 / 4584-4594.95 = 0.1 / 4.77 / 4.65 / 4.7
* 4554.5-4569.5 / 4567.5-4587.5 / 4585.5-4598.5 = 1.4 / 4.93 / 4.75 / 4.84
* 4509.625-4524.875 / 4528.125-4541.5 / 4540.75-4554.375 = 0.9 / 4.81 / 4.77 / 4.79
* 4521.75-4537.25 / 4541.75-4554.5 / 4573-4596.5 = -1.1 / 4.37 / 4.55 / 4.43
